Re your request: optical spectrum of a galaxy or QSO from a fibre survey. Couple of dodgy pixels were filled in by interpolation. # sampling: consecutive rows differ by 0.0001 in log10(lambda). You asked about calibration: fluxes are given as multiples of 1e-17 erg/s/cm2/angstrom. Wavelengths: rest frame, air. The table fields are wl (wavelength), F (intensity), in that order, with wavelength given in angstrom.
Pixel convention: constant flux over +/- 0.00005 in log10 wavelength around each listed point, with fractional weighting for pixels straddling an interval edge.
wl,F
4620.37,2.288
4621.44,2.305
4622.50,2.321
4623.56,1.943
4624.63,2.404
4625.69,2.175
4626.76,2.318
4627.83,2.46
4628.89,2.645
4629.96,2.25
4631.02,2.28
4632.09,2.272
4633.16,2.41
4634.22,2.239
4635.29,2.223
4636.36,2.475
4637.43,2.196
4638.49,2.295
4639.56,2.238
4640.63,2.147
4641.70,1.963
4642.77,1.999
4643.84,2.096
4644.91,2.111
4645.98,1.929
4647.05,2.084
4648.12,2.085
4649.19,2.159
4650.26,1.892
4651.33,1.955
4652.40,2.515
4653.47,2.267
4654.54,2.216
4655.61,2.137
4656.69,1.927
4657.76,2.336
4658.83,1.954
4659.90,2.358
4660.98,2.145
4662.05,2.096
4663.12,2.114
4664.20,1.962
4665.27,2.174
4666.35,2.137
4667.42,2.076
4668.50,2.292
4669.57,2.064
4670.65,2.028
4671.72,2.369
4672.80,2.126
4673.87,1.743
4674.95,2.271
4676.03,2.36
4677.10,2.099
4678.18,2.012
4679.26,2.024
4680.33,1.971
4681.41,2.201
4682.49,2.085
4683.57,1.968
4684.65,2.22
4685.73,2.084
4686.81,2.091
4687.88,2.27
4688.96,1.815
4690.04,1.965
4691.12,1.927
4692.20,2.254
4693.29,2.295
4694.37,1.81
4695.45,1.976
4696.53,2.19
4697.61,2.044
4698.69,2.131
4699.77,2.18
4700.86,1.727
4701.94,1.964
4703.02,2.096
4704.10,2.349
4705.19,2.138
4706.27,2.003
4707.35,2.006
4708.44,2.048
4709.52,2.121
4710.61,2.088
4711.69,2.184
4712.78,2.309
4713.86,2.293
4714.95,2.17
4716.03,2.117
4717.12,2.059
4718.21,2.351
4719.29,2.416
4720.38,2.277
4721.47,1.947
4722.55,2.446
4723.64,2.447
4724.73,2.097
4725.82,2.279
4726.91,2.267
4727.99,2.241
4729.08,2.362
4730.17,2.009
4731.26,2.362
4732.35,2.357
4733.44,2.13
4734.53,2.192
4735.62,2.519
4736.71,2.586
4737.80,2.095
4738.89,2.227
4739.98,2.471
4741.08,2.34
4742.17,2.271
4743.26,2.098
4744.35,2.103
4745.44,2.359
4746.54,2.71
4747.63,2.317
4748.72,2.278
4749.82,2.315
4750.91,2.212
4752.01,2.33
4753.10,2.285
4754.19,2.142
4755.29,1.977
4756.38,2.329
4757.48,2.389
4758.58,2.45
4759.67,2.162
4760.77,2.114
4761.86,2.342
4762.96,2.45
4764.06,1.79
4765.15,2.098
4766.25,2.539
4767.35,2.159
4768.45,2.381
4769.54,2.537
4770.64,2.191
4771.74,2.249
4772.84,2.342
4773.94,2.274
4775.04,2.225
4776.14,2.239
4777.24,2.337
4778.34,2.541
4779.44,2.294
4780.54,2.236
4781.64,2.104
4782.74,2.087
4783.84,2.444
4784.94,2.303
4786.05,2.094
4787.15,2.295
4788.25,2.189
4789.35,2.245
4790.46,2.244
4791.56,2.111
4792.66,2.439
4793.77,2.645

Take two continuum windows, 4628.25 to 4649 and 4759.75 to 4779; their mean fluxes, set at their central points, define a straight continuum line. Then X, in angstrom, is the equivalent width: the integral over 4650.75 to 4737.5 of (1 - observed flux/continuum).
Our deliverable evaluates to 3.3 angstrom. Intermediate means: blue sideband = 2.21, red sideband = 2.28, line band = 2.15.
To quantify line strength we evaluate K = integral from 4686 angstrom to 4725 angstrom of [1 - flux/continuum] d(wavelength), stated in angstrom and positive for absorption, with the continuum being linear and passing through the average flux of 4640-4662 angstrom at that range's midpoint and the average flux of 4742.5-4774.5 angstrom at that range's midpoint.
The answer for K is 1.2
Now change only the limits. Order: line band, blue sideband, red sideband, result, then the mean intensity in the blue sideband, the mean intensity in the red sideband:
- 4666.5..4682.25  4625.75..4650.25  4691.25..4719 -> 0.3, 2.21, 2.12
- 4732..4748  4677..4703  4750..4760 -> -0.8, 2.05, 2.26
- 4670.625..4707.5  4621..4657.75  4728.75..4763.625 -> 2.7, 2.21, 2.29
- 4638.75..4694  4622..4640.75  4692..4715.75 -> 2.4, 2.3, 2.11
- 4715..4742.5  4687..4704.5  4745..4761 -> -1.0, 2.06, 2.29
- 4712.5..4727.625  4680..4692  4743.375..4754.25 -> -0.4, 2.06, 2.31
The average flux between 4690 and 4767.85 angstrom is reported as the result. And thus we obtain 2.21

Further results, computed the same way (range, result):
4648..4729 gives 2.13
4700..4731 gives 2.17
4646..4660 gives 2.13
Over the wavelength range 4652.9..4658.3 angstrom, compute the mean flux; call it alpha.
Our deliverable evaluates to 2.18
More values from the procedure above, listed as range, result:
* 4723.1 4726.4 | 2.27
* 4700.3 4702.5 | 1.85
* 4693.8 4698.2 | 2.01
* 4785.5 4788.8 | 2.2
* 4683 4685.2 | 2.09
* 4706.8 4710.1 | 2.06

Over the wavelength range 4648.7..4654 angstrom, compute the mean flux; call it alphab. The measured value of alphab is 2.16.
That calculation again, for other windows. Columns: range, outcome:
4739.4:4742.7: 2.36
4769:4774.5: 2.32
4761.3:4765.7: 2.17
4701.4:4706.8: 2.11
